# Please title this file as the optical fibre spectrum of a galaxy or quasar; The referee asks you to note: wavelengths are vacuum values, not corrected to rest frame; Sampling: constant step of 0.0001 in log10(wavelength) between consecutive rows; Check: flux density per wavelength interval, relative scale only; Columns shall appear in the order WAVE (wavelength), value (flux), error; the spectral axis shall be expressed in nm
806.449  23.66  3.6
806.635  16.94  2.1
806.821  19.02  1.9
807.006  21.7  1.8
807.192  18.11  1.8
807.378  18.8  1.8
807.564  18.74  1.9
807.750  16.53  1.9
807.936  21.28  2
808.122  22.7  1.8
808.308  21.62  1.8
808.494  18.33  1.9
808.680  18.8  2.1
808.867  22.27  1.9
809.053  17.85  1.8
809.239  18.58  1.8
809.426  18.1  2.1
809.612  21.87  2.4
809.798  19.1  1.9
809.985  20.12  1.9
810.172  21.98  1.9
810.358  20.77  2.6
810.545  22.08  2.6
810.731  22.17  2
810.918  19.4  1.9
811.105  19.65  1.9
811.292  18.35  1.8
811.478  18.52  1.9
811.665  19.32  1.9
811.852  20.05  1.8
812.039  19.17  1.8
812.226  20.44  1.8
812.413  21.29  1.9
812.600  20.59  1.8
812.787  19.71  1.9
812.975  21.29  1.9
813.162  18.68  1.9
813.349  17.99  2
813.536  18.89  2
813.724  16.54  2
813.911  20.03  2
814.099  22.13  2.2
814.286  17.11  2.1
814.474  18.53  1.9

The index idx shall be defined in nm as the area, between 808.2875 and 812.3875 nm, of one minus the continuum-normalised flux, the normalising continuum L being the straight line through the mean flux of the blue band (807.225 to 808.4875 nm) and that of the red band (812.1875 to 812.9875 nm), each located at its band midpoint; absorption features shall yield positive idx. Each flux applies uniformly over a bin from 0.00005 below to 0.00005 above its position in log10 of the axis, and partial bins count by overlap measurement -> 0.05 nm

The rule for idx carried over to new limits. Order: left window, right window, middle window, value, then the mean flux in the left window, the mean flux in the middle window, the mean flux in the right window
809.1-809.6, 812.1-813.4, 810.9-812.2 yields 0.024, 18.9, 19.3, 20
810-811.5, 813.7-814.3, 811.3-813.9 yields 0.065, 20.4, 19.4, 19.5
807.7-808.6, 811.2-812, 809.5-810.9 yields -0.105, 20.3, 21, 19.1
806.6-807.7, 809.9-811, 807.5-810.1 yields 0.034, 18.9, 19.7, 21.1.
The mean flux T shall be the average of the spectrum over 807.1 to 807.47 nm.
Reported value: 18.4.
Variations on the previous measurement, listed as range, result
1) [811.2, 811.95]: 19.1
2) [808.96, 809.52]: 18.2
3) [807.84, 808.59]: 21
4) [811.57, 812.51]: 20.1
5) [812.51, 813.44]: 19.6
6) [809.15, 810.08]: 19.5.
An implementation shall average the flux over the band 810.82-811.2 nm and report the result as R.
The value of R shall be 19.5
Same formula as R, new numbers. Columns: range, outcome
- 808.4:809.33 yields 19.2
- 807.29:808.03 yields 18.8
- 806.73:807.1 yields 20.4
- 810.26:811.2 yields 20.8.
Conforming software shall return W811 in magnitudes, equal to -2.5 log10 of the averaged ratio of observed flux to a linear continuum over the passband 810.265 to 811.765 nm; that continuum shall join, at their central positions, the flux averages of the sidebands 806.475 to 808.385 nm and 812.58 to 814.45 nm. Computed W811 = -0.04 mag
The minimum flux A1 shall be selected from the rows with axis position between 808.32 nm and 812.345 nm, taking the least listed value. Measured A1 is 17.85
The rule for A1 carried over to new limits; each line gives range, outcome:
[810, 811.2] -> 19.4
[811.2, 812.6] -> 18.35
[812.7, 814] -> 16.54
